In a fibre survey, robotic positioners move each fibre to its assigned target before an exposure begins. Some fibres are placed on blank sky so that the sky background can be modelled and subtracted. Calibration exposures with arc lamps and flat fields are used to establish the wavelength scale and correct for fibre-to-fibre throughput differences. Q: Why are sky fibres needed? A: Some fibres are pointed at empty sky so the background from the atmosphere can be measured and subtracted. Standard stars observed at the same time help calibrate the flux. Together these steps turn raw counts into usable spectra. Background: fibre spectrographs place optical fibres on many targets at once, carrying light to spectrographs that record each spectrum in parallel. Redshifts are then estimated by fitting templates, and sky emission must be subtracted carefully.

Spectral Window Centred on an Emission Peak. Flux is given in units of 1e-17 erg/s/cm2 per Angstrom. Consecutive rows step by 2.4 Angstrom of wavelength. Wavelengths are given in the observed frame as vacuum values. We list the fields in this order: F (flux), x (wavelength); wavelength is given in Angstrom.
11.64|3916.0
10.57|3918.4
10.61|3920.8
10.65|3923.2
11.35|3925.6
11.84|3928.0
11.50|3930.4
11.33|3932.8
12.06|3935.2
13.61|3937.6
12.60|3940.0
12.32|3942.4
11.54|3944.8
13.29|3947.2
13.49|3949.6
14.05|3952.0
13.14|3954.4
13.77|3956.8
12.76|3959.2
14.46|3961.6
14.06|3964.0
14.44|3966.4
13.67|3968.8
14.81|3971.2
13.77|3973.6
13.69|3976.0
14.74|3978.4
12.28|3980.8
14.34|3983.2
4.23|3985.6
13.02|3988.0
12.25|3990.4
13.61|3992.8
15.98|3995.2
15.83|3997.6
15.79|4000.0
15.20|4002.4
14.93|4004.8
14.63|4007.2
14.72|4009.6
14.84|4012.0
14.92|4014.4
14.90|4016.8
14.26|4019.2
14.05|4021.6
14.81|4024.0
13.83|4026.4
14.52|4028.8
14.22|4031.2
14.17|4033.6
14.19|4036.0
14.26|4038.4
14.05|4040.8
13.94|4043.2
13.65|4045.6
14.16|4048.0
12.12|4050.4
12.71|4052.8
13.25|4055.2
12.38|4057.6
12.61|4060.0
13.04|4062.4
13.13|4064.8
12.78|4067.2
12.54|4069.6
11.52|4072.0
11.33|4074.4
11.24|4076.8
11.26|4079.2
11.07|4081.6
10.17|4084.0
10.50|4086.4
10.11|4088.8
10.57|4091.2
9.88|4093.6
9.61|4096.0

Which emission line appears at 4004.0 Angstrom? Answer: Lyman alpha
